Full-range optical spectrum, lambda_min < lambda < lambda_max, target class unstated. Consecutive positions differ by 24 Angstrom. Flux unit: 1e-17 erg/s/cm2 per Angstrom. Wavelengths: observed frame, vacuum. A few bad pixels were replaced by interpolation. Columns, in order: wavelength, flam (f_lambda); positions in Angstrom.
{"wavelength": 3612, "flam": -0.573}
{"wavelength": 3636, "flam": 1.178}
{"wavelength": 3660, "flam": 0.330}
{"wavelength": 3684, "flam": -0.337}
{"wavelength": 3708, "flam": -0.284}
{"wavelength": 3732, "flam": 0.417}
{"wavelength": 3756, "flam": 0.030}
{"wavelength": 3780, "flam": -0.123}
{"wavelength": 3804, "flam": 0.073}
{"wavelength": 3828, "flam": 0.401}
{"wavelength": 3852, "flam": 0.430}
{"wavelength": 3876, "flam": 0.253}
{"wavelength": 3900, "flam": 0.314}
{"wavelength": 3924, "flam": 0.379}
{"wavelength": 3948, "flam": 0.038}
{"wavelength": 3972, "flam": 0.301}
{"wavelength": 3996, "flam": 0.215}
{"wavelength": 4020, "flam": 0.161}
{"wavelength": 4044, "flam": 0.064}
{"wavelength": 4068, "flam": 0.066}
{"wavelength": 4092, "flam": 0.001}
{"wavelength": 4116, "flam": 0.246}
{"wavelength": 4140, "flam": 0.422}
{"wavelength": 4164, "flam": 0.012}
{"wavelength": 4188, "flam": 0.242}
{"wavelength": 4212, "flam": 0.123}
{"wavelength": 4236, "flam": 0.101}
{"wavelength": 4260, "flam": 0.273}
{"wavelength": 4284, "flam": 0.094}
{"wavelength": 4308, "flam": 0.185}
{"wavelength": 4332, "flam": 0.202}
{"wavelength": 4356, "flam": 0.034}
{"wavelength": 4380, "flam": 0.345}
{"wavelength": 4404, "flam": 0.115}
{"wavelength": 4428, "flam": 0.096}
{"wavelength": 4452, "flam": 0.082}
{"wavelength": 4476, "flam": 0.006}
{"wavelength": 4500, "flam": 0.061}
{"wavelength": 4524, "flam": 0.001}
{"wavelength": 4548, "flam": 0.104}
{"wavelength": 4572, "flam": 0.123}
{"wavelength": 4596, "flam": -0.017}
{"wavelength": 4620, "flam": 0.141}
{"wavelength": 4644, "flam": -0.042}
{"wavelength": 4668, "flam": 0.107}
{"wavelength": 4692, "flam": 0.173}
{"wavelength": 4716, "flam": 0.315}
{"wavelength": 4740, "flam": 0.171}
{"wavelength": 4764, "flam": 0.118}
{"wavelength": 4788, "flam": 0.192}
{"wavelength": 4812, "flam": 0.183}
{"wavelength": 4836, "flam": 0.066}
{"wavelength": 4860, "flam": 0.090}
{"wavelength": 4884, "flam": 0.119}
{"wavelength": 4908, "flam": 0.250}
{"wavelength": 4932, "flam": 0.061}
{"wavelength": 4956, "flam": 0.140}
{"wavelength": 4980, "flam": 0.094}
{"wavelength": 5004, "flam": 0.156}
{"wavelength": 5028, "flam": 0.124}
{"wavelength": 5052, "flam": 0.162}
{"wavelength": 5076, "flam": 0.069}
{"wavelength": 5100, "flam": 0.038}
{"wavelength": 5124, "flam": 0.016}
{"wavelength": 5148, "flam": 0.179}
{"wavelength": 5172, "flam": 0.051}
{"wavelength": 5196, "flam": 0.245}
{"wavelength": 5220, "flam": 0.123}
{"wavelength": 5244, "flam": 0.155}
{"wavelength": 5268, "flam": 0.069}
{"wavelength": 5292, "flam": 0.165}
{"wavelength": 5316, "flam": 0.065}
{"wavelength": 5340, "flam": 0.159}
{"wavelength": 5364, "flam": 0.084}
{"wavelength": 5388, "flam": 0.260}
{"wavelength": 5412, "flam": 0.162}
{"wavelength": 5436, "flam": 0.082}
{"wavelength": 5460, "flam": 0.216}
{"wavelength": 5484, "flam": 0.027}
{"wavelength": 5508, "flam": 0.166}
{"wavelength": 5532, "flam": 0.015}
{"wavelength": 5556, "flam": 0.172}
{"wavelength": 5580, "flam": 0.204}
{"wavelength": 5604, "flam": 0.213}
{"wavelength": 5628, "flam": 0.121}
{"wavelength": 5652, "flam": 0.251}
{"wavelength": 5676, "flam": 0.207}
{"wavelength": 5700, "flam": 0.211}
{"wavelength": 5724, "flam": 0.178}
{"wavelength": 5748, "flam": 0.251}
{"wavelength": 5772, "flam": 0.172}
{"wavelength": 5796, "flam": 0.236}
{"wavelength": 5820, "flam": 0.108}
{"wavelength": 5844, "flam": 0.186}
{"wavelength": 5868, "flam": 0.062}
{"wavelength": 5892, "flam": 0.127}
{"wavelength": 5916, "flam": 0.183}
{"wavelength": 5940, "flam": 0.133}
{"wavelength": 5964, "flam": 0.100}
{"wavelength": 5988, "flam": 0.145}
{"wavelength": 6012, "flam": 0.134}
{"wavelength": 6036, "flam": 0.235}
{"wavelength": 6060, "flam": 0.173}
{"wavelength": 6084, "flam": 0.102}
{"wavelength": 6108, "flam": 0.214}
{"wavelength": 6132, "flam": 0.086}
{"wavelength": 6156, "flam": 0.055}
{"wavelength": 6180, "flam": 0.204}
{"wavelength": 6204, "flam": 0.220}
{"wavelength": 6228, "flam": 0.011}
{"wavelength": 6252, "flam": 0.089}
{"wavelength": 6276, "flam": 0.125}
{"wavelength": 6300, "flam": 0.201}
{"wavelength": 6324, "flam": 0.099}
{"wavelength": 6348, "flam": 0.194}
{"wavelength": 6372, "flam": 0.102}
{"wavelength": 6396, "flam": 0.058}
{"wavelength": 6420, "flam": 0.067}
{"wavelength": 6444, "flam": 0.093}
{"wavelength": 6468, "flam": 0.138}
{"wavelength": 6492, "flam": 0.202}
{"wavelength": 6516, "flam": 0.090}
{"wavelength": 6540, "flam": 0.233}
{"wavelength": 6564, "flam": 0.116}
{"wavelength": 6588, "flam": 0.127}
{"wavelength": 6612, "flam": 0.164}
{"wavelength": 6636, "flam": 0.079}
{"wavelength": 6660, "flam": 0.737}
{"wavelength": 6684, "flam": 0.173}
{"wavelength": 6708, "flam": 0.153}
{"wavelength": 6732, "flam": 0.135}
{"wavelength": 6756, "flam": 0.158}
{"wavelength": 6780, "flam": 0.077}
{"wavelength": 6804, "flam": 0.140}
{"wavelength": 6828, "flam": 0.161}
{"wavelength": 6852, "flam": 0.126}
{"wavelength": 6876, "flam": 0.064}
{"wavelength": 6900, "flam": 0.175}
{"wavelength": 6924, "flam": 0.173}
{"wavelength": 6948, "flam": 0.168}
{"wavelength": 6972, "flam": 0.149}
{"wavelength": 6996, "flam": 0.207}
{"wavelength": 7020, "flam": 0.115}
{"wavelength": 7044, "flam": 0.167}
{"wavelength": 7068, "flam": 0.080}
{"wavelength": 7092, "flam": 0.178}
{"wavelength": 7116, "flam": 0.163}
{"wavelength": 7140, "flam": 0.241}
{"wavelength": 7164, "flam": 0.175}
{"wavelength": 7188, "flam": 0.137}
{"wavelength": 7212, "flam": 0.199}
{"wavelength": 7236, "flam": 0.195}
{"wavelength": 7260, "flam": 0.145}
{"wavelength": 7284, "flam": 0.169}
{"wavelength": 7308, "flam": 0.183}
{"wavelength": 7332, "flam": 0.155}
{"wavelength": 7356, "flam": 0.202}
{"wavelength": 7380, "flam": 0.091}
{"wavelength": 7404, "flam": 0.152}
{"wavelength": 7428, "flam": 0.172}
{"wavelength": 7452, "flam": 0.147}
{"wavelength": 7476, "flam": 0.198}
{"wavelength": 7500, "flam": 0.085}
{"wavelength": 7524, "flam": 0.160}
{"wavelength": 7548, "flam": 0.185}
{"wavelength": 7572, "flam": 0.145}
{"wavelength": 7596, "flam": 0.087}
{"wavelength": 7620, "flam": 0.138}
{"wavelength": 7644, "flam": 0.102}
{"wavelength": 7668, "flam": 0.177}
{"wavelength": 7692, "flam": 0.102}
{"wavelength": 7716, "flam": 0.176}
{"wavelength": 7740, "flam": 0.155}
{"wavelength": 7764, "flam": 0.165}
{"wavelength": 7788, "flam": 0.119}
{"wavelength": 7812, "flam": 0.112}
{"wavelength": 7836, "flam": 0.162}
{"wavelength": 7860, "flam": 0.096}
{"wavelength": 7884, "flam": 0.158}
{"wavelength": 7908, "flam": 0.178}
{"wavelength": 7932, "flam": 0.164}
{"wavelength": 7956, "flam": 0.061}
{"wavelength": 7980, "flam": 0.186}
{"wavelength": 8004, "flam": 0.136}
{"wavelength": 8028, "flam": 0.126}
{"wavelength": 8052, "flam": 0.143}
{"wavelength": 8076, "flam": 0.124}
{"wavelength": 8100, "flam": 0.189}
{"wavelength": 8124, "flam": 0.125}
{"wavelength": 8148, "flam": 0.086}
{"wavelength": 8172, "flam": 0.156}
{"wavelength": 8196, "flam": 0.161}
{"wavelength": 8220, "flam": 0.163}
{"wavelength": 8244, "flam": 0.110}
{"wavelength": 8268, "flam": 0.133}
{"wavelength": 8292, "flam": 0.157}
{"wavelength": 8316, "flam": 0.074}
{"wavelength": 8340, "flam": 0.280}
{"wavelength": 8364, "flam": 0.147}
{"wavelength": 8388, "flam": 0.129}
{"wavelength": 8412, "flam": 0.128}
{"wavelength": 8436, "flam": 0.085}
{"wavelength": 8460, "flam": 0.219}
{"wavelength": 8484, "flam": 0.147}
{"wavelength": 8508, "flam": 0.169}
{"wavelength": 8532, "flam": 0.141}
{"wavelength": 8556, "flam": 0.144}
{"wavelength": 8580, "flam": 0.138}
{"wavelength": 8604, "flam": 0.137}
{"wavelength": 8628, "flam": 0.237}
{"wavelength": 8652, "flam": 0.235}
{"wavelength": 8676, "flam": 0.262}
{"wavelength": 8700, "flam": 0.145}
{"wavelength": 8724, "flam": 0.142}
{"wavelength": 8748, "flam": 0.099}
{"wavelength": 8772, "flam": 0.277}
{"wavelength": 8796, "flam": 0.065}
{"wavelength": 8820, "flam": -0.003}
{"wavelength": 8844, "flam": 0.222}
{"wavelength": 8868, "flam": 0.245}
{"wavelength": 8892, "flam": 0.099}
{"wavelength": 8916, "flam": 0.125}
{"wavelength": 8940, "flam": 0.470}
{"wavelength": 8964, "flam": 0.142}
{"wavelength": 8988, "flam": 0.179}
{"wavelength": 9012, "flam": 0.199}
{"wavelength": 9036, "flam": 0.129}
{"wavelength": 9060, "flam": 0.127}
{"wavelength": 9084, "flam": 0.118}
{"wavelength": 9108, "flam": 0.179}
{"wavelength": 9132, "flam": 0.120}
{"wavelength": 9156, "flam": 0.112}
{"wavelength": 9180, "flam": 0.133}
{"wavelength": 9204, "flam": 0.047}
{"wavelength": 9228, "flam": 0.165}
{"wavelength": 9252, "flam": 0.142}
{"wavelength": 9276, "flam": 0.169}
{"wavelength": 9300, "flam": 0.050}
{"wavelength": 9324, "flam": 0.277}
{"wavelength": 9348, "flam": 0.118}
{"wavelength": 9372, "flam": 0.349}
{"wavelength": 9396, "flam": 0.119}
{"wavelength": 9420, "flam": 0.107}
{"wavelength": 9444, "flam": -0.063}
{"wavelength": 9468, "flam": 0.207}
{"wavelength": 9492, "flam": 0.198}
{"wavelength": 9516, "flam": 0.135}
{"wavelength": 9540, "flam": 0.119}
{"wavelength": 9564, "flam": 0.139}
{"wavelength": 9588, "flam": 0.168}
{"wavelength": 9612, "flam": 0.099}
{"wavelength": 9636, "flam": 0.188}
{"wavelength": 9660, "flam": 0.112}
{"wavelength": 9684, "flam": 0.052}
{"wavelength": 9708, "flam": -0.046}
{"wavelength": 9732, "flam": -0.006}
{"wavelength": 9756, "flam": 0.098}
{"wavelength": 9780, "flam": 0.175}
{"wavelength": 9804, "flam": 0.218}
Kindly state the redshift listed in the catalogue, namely 0.786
